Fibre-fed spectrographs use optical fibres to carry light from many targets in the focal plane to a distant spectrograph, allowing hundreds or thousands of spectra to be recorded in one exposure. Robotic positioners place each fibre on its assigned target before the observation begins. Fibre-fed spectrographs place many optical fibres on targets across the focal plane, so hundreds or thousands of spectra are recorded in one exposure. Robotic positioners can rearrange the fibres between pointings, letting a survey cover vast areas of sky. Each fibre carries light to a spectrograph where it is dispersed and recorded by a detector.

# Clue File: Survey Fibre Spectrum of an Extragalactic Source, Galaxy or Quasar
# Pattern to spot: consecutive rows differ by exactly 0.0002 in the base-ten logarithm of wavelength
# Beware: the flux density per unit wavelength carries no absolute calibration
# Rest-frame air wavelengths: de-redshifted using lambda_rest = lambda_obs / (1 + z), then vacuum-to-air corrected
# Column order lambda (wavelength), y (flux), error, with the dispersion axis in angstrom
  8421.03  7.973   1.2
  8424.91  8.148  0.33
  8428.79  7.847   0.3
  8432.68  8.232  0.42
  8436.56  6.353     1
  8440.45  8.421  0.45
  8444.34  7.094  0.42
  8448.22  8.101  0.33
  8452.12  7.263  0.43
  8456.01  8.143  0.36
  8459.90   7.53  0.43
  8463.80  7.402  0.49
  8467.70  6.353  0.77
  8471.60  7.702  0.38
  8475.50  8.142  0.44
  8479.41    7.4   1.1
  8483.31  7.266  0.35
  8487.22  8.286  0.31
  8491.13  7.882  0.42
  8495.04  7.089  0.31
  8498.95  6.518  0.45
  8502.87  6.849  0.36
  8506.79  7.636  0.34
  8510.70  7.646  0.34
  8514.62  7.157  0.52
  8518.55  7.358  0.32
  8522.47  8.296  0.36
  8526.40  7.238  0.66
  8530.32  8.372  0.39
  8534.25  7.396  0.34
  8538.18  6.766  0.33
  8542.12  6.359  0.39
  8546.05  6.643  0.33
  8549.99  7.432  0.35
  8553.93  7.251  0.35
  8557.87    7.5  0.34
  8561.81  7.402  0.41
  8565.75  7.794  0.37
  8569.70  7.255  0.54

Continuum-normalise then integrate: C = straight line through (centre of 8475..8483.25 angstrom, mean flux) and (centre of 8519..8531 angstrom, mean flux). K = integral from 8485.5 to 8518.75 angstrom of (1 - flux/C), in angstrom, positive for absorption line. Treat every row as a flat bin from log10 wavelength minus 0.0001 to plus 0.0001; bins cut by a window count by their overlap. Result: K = 1.5 angstrom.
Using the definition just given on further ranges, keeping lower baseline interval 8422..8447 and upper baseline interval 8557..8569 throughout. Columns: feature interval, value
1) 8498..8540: 1.0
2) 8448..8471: 0.7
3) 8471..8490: -0.3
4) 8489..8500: 0.6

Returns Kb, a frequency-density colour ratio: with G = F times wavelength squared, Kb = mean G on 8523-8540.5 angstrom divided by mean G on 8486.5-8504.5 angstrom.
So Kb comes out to 1.0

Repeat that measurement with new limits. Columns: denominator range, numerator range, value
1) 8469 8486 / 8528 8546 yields 0.95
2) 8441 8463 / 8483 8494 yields 1.03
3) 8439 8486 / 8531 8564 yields 0.96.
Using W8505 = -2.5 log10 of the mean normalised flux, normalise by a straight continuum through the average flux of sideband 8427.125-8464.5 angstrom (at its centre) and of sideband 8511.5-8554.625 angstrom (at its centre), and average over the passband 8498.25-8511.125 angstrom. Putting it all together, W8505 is 0.04 mag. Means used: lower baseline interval 7.64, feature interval 7.17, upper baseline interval 7.31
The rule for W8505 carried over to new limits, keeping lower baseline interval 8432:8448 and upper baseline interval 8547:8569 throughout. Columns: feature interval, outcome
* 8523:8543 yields 0.01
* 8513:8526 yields -0.02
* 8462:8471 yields 0.08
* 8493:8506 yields 0.09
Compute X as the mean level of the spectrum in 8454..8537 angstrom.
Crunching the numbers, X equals 7.5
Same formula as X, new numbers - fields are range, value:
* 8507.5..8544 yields 7.41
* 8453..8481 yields 7.52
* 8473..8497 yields 7.68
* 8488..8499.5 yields 7.36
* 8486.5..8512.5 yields 7.37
